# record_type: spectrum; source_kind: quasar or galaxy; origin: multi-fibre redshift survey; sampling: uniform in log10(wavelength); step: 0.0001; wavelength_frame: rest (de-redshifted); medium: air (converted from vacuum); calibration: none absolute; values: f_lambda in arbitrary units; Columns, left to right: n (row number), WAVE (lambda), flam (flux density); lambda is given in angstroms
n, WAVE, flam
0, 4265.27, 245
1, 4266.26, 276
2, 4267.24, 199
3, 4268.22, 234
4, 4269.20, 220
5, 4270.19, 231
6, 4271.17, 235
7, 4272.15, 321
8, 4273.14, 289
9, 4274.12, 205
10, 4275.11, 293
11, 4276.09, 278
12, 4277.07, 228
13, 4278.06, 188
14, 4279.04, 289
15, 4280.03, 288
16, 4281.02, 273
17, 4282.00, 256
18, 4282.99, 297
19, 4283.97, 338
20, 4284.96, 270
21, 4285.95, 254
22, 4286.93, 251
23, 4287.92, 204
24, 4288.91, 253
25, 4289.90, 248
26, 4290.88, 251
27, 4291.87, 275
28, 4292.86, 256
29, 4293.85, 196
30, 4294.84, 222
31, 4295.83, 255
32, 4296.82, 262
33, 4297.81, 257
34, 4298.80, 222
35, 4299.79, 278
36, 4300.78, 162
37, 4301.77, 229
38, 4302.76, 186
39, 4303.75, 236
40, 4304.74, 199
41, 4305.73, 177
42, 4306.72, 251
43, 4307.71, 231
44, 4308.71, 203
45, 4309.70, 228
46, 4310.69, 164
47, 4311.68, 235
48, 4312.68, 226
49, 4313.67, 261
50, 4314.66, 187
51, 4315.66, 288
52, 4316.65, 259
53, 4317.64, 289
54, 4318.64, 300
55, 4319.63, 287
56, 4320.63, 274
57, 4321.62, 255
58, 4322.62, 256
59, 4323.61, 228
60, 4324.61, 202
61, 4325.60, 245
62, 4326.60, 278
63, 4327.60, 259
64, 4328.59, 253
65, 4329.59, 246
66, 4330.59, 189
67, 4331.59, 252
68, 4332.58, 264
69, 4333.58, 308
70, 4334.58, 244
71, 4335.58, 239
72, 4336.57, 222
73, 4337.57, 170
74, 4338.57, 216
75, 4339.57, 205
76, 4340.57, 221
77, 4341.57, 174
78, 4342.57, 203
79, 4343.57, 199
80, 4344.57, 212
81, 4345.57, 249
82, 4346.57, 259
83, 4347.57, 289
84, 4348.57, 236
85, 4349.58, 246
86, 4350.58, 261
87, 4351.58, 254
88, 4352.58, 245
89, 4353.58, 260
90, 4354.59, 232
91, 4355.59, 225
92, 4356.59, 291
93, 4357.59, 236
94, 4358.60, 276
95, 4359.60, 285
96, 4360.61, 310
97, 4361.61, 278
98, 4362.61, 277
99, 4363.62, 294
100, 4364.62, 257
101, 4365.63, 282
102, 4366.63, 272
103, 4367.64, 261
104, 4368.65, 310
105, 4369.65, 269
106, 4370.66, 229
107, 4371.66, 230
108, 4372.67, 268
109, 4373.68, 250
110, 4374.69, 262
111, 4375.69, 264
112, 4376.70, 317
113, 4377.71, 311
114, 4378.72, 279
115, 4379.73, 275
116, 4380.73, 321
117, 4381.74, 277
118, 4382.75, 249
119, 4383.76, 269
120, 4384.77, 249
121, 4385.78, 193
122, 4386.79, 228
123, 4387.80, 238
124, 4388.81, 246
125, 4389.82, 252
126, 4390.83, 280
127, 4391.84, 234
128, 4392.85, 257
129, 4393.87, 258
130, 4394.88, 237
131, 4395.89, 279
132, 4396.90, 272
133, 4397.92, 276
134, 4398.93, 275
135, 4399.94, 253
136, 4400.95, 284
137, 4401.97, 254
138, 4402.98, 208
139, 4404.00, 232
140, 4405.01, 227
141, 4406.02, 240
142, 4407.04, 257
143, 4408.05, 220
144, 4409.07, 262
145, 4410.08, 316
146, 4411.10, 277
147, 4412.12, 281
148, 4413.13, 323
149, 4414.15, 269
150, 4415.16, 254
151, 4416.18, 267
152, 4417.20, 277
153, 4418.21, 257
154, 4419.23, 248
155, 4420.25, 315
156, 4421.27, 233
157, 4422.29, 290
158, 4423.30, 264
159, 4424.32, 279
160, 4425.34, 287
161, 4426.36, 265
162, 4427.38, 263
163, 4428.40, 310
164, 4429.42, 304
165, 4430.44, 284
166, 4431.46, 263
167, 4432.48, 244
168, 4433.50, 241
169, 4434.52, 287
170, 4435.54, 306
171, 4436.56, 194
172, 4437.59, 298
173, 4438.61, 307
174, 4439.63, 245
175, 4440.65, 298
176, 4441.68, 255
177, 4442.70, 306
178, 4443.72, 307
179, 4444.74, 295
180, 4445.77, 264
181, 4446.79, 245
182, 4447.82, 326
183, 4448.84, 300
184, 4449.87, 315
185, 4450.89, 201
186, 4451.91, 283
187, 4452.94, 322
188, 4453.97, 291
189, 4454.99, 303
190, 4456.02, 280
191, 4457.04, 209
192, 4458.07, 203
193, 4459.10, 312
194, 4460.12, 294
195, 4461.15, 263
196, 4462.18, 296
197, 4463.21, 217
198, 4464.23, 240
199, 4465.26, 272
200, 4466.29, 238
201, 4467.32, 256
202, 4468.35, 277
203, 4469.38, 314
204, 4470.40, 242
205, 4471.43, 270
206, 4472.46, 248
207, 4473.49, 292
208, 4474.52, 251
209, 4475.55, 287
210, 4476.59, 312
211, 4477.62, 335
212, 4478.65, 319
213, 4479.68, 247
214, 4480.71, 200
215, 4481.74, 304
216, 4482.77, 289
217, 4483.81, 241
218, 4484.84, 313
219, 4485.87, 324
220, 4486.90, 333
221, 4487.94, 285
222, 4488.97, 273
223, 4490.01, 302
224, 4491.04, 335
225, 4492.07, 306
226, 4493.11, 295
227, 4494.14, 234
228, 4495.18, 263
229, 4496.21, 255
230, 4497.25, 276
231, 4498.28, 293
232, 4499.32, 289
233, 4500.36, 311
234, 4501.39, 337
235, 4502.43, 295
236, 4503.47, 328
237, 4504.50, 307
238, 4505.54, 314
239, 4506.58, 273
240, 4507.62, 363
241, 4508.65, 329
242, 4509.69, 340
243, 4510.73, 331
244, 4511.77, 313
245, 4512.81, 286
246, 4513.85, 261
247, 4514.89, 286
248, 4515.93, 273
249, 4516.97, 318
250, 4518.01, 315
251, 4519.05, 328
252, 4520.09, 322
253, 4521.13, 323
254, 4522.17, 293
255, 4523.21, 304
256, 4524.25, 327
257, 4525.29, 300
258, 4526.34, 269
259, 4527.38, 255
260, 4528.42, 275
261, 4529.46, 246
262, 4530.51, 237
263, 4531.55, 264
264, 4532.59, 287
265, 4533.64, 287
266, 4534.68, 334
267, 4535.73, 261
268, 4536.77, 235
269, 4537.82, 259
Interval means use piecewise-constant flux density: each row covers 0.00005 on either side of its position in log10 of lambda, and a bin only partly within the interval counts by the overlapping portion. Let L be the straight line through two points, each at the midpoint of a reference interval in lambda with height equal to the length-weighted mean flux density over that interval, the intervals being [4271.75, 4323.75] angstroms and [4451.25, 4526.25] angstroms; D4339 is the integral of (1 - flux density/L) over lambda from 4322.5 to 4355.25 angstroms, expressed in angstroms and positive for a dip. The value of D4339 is 2.5 angstroms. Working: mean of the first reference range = 247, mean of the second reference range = 289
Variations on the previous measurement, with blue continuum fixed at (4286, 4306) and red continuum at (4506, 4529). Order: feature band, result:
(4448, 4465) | 0.7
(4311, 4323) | -1.0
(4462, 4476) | 1.2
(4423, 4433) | -0.1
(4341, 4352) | 0.6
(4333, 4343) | 1.0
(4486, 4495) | 0.0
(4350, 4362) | -0.5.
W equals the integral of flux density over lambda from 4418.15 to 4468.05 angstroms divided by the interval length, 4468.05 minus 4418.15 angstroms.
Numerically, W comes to 273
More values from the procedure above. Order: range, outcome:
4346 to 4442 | 265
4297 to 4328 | 237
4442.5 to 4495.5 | 279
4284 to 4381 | 248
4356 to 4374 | 271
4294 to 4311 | 221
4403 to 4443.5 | 270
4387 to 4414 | 259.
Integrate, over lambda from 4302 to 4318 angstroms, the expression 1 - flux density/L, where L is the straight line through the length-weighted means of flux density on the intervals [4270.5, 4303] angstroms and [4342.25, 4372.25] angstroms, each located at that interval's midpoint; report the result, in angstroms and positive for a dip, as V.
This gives 1.8 angstroms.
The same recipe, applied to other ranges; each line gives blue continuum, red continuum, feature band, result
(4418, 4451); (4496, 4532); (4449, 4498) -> 1.7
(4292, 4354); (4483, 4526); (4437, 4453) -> -0.2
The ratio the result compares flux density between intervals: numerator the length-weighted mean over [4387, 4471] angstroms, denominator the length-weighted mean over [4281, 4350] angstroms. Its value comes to 1.1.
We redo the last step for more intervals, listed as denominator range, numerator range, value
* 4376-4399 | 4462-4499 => 1.06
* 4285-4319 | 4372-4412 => 1.11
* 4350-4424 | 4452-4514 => 1.09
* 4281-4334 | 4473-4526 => 1.22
